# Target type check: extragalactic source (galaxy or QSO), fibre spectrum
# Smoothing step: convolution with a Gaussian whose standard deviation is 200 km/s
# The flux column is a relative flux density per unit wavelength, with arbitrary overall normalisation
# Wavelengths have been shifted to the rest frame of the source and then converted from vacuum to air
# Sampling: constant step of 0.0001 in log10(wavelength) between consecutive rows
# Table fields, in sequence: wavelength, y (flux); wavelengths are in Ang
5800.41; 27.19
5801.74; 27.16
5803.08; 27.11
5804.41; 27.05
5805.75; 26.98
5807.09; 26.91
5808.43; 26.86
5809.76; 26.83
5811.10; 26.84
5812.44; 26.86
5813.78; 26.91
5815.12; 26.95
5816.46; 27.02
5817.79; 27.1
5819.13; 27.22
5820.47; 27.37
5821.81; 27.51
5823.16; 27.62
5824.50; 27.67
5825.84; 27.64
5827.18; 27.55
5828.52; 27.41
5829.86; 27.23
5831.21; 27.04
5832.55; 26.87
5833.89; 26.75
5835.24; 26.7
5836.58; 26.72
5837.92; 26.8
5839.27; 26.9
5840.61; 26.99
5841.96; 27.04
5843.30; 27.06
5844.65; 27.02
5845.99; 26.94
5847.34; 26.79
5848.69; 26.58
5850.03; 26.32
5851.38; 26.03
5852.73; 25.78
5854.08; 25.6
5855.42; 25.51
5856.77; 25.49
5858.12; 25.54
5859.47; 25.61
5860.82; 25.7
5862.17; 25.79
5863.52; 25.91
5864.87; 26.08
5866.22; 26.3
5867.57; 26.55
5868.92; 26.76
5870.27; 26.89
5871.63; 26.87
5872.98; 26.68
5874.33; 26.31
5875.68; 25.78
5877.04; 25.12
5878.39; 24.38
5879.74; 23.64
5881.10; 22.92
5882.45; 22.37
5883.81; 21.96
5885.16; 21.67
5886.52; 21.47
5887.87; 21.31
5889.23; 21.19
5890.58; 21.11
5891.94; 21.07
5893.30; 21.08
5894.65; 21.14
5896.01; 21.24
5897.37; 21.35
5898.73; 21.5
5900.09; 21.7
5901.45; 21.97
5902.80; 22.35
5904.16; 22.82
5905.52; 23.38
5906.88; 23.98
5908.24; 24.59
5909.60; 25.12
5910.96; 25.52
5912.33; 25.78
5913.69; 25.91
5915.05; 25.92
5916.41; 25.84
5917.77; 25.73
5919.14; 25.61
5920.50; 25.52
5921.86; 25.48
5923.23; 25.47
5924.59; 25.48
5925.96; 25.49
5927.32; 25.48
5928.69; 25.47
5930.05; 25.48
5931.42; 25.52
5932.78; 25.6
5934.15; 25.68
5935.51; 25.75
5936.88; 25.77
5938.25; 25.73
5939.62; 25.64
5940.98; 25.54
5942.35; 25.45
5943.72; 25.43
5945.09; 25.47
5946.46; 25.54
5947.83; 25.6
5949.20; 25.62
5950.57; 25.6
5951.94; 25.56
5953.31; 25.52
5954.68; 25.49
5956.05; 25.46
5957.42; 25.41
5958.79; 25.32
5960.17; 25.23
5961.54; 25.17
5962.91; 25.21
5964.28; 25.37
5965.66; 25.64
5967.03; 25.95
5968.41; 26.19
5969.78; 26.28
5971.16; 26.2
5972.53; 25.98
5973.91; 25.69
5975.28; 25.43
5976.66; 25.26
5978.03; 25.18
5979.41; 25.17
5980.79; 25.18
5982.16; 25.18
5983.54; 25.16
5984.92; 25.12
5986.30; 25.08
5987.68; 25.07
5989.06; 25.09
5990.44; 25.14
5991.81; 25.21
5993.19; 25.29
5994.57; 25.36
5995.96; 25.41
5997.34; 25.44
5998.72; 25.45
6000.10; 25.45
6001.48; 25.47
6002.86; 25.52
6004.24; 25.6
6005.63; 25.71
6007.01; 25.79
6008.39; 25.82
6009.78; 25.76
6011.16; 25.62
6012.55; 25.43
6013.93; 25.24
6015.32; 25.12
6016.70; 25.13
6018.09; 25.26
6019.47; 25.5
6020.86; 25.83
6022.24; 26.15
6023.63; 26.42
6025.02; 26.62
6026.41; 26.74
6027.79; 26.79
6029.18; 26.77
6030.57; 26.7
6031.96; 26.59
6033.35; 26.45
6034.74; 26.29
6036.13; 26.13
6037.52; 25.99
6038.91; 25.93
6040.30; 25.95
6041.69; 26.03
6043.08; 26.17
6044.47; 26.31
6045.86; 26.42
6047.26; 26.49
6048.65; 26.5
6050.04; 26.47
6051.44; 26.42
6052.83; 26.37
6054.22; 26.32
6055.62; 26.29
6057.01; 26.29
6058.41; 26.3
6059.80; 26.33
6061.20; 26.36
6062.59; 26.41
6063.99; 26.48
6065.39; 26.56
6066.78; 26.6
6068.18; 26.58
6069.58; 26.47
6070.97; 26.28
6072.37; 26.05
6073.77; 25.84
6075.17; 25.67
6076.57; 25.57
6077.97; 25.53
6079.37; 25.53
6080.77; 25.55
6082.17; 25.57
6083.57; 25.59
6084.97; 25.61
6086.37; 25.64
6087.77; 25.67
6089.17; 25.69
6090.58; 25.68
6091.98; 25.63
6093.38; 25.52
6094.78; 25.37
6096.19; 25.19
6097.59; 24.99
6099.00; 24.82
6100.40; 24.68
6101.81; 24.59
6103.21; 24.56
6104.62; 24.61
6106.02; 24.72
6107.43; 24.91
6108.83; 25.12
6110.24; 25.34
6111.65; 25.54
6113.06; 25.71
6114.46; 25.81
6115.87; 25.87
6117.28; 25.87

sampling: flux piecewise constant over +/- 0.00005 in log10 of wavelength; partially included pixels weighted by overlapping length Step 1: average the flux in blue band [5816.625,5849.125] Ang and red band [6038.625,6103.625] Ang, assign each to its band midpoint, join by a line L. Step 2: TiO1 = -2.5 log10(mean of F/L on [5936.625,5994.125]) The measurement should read 0.04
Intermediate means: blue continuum 27.1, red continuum 25.9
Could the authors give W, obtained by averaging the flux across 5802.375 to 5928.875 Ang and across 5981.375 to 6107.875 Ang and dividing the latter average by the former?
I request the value 1.01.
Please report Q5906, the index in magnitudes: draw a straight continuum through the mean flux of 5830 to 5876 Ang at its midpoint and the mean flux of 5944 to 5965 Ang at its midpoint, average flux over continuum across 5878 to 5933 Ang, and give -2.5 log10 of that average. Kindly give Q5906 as 0.10 mag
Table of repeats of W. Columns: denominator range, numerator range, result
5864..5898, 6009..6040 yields 1.10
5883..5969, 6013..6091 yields 1.07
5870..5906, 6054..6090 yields 1.14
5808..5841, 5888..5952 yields 0.90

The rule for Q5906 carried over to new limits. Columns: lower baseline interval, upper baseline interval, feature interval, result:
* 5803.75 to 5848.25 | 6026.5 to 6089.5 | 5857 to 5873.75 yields 0.03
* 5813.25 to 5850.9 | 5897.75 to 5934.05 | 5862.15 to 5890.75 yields 0.06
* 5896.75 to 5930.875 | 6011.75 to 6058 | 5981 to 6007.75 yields 0.01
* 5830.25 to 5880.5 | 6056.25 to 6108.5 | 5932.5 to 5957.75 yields 0.02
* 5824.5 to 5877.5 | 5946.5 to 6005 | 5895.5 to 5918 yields 0.10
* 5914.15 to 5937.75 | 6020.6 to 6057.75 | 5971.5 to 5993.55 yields 0.03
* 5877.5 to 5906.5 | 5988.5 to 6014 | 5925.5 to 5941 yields -0.10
